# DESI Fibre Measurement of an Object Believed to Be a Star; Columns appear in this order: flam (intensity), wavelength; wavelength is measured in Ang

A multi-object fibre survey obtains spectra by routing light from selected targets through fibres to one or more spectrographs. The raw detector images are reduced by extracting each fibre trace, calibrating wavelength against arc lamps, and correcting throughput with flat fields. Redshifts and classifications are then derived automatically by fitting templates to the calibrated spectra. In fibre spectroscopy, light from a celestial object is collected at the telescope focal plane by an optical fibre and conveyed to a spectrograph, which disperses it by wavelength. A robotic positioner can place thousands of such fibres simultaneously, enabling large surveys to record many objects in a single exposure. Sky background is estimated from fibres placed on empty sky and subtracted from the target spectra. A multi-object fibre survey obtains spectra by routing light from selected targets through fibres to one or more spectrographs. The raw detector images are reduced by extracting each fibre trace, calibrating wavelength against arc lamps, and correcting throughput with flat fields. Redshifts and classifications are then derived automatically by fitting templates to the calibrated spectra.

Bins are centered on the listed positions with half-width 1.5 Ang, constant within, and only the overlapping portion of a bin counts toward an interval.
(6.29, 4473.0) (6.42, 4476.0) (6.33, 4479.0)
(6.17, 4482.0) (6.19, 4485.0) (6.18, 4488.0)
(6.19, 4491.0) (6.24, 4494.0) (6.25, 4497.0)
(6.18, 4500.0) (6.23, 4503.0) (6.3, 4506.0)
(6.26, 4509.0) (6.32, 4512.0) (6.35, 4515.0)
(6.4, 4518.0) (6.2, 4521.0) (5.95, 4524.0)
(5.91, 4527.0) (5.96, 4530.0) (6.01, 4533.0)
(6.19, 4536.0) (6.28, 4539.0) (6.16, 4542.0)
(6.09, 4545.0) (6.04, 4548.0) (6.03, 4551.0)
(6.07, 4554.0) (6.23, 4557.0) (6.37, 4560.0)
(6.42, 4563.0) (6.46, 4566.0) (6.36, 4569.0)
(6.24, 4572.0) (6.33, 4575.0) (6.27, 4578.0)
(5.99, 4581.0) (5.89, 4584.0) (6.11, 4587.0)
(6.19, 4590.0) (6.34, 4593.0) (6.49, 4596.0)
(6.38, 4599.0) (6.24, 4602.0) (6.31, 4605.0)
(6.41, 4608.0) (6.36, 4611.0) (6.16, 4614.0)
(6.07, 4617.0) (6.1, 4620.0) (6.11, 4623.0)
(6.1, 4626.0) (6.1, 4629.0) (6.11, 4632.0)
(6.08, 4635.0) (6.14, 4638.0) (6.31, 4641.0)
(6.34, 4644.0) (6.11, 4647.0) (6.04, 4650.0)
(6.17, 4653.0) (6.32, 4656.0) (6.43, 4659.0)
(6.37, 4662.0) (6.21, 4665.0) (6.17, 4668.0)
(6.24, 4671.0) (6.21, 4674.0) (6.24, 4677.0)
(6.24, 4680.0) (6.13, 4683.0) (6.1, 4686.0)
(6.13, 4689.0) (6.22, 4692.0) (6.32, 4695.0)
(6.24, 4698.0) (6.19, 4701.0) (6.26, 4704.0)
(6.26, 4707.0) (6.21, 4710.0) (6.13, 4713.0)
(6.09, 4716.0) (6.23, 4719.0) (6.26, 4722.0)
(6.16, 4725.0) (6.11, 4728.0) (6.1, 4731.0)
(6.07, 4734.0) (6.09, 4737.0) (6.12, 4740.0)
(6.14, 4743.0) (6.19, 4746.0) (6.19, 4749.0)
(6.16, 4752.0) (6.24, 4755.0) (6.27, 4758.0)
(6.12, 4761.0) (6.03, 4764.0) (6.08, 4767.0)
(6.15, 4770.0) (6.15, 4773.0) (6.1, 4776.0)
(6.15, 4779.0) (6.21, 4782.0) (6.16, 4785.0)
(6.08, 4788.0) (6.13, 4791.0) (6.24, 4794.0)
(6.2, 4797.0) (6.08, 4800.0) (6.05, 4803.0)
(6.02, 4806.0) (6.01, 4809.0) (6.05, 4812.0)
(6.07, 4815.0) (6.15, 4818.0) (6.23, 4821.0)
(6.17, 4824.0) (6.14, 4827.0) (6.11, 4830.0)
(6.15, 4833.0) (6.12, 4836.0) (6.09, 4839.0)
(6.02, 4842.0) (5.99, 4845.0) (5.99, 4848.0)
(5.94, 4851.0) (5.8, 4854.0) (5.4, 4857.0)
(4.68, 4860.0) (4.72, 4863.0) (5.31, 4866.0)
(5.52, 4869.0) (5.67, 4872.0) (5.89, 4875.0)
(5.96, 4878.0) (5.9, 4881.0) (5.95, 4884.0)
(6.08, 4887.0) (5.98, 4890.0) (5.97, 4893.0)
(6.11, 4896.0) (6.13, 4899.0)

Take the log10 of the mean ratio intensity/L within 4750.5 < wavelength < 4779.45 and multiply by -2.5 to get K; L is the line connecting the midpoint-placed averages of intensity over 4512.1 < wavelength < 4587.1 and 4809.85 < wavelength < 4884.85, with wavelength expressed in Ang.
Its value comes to -0.038 mag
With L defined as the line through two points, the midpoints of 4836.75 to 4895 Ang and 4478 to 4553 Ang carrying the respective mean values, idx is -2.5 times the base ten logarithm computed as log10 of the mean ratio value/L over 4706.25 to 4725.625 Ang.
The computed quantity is -0.05 mag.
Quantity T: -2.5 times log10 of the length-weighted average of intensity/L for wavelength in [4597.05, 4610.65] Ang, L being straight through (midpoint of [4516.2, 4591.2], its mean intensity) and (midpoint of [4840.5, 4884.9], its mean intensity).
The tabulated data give -0.046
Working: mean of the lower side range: 6.17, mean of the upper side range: 5.65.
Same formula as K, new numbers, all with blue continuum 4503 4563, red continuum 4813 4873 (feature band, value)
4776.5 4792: -0.05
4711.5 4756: -0.04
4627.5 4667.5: -0.03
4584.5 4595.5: -0.02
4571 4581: -0.02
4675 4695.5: -0.03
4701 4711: -0.05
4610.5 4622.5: -0.01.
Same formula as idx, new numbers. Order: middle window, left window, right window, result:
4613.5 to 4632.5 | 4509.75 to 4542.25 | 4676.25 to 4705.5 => 0.015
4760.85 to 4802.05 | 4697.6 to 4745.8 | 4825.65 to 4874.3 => -0.031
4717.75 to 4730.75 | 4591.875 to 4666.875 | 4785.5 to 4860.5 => -0.010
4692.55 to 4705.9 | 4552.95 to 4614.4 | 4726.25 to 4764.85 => -0.012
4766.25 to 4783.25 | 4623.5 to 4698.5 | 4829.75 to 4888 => -0.035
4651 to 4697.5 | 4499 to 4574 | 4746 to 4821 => -0.012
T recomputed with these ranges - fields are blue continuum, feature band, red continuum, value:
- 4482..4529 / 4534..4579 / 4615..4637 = -0.01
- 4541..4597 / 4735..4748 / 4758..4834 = 0.00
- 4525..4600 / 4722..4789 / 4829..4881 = -0.05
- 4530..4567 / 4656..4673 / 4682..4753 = -0.02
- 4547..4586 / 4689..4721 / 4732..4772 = -0.01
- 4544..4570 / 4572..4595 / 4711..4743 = 0.01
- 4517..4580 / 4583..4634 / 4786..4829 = -0.01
